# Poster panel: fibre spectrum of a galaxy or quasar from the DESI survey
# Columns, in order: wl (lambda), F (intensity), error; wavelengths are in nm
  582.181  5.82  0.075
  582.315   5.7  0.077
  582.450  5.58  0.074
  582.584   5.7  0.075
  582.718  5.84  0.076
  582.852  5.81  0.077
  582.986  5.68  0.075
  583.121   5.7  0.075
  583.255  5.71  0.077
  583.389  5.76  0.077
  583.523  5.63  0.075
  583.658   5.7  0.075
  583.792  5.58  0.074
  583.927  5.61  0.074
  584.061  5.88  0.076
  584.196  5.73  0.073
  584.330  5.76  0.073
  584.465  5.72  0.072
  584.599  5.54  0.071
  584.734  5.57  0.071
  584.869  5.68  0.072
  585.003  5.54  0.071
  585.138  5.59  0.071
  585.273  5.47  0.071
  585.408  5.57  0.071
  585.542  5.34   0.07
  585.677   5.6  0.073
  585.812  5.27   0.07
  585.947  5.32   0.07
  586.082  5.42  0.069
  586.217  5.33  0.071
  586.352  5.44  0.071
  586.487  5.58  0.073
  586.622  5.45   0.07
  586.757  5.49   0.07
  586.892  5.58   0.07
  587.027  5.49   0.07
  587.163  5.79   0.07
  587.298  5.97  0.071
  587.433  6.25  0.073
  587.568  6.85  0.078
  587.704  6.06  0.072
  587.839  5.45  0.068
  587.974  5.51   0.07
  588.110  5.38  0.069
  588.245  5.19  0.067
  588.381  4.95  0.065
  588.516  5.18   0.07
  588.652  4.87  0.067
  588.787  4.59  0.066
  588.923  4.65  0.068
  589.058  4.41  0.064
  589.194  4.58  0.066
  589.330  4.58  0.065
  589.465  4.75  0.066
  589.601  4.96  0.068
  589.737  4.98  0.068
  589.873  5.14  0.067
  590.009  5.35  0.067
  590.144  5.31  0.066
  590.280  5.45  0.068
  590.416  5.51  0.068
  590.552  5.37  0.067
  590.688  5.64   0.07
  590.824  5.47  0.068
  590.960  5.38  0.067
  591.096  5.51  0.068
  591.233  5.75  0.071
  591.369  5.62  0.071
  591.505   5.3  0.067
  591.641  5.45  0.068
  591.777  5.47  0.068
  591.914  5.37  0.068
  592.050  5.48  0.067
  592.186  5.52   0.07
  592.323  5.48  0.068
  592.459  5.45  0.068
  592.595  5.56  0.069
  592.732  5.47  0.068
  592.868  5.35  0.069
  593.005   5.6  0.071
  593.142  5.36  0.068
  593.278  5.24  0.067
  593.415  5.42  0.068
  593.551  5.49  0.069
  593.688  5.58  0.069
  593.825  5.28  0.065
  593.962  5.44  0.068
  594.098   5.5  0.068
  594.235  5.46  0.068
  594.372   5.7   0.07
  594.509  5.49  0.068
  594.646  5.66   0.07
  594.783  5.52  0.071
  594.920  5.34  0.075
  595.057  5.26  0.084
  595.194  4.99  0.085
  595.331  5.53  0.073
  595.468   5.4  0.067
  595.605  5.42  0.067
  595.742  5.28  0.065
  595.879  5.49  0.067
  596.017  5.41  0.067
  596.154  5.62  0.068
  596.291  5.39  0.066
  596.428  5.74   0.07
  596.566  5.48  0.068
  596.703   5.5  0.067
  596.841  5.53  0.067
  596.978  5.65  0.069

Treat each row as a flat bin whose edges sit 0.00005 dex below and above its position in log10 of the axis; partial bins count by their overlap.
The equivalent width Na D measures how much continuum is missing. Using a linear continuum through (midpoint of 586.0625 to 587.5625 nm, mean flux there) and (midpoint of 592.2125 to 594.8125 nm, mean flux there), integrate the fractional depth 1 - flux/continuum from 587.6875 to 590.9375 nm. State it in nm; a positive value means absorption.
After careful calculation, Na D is 0.27 nm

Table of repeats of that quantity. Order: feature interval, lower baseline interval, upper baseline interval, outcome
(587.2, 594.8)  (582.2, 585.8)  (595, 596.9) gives 0.19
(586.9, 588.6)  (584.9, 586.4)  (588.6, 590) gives -0.20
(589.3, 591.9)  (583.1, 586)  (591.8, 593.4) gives 0.07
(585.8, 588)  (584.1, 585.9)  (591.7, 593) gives -0.05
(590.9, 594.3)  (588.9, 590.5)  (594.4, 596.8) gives -0.16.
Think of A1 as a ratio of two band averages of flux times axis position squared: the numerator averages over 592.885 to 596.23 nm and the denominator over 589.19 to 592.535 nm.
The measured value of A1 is 1.0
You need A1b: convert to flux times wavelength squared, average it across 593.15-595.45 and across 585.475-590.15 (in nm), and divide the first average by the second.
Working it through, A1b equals 1.0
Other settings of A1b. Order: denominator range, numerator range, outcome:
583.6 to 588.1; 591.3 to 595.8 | 0.99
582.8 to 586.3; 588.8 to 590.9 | 0.92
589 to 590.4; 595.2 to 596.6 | 1.12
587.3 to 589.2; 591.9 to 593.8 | 1.04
